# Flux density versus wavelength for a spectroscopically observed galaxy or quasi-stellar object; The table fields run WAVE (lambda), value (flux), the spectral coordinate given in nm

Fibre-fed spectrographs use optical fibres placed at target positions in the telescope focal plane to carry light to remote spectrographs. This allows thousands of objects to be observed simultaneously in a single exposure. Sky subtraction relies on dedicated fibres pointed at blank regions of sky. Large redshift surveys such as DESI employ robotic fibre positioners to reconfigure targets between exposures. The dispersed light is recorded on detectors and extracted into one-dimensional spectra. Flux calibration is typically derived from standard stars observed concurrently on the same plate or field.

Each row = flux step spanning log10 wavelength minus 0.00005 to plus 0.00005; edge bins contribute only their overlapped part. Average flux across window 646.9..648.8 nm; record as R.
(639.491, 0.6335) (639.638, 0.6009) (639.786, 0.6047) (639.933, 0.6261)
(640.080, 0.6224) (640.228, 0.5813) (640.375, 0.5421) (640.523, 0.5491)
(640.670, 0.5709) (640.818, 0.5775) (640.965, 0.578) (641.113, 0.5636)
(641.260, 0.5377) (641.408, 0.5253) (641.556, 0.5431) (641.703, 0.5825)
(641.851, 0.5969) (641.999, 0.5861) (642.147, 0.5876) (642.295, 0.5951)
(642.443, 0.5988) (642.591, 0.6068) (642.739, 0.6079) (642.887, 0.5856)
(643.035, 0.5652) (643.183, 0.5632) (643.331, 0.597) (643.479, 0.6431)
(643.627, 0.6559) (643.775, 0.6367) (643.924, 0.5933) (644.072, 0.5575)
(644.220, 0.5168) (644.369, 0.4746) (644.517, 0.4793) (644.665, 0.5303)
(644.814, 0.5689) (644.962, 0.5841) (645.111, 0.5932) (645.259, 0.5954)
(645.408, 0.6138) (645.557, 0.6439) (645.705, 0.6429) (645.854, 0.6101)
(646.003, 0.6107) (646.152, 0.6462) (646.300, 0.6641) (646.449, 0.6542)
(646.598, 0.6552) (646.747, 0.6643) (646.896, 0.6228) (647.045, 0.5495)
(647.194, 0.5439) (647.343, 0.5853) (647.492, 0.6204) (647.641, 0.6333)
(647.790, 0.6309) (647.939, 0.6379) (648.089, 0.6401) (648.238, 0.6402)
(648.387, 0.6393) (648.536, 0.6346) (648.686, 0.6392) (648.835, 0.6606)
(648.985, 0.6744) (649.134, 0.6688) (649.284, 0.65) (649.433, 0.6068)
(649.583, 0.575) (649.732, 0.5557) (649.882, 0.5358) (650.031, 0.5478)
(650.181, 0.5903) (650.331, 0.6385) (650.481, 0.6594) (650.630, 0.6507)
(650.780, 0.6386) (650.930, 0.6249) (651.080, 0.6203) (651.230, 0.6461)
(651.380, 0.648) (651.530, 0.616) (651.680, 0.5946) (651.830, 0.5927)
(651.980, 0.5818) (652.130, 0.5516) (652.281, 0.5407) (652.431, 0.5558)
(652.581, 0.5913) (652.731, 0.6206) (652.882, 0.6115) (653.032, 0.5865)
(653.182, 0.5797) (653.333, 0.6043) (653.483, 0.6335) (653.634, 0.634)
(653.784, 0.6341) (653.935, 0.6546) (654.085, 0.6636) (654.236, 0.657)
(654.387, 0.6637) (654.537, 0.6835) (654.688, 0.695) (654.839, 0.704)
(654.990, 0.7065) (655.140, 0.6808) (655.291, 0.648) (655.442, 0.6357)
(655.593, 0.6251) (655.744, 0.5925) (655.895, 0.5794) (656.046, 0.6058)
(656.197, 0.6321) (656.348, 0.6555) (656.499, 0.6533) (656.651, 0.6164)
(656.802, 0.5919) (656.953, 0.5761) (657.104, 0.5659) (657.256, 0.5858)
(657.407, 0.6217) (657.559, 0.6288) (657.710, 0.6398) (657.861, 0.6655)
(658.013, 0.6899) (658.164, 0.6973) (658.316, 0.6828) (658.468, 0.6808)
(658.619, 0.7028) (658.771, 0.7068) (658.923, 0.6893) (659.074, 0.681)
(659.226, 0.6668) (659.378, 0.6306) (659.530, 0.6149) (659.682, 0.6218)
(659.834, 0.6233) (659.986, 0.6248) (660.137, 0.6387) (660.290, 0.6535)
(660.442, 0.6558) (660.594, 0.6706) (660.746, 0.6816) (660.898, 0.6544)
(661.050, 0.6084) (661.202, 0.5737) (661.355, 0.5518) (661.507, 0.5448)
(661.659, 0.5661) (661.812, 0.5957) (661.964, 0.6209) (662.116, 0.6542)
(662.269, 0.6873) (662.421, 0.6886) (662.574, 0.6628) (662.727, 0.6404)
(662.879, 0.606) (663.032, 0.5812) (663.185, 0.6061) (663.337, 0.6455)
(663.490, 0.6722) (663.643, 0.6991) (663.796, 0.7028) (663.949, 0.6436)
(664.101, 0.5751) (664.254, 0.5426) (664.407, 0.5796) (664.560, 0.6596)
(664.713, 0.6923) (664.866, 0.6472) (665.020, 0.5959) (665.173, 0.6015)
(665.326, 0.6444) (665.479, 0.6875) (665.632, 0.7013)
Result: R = 0.618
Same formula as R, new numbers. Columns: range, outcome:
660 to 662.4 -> 0.626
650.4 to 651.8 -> 0.632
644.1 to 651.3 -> 0.61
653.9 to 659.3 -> 0.651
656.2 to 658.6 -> 0.638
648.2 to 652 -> 0.621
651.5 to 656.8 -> 0.625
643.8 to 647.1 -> 0.595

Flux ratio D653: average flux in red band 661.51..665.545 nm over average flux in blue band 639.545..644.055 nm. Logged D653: 1.1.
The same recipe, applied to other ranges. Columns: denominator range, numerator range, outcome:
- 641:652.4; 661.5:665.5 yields 1.05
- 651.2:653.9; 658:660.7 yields 1.10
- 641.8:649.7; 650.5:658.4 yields 1.04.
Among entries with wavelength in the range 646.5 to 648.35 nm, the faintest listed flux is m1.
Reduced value 0.5439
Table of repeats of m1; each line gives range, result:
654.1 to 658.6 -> 0.5659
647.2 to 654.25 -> 0.5358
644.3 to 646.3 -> 0.4746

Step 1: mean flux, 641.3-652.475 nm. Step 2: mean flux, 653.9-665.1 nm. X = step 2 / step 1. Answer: 1.1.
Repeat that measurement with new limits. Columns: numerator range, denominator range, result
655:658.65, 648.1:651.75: 1.02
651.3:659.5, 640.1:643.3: 1.10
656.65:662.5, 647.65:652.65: 1.04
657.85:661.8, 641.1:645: 1.12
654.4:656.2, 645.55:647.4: 1.05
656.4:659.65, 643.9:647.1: 1.09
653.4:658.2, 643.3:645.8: 1.10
